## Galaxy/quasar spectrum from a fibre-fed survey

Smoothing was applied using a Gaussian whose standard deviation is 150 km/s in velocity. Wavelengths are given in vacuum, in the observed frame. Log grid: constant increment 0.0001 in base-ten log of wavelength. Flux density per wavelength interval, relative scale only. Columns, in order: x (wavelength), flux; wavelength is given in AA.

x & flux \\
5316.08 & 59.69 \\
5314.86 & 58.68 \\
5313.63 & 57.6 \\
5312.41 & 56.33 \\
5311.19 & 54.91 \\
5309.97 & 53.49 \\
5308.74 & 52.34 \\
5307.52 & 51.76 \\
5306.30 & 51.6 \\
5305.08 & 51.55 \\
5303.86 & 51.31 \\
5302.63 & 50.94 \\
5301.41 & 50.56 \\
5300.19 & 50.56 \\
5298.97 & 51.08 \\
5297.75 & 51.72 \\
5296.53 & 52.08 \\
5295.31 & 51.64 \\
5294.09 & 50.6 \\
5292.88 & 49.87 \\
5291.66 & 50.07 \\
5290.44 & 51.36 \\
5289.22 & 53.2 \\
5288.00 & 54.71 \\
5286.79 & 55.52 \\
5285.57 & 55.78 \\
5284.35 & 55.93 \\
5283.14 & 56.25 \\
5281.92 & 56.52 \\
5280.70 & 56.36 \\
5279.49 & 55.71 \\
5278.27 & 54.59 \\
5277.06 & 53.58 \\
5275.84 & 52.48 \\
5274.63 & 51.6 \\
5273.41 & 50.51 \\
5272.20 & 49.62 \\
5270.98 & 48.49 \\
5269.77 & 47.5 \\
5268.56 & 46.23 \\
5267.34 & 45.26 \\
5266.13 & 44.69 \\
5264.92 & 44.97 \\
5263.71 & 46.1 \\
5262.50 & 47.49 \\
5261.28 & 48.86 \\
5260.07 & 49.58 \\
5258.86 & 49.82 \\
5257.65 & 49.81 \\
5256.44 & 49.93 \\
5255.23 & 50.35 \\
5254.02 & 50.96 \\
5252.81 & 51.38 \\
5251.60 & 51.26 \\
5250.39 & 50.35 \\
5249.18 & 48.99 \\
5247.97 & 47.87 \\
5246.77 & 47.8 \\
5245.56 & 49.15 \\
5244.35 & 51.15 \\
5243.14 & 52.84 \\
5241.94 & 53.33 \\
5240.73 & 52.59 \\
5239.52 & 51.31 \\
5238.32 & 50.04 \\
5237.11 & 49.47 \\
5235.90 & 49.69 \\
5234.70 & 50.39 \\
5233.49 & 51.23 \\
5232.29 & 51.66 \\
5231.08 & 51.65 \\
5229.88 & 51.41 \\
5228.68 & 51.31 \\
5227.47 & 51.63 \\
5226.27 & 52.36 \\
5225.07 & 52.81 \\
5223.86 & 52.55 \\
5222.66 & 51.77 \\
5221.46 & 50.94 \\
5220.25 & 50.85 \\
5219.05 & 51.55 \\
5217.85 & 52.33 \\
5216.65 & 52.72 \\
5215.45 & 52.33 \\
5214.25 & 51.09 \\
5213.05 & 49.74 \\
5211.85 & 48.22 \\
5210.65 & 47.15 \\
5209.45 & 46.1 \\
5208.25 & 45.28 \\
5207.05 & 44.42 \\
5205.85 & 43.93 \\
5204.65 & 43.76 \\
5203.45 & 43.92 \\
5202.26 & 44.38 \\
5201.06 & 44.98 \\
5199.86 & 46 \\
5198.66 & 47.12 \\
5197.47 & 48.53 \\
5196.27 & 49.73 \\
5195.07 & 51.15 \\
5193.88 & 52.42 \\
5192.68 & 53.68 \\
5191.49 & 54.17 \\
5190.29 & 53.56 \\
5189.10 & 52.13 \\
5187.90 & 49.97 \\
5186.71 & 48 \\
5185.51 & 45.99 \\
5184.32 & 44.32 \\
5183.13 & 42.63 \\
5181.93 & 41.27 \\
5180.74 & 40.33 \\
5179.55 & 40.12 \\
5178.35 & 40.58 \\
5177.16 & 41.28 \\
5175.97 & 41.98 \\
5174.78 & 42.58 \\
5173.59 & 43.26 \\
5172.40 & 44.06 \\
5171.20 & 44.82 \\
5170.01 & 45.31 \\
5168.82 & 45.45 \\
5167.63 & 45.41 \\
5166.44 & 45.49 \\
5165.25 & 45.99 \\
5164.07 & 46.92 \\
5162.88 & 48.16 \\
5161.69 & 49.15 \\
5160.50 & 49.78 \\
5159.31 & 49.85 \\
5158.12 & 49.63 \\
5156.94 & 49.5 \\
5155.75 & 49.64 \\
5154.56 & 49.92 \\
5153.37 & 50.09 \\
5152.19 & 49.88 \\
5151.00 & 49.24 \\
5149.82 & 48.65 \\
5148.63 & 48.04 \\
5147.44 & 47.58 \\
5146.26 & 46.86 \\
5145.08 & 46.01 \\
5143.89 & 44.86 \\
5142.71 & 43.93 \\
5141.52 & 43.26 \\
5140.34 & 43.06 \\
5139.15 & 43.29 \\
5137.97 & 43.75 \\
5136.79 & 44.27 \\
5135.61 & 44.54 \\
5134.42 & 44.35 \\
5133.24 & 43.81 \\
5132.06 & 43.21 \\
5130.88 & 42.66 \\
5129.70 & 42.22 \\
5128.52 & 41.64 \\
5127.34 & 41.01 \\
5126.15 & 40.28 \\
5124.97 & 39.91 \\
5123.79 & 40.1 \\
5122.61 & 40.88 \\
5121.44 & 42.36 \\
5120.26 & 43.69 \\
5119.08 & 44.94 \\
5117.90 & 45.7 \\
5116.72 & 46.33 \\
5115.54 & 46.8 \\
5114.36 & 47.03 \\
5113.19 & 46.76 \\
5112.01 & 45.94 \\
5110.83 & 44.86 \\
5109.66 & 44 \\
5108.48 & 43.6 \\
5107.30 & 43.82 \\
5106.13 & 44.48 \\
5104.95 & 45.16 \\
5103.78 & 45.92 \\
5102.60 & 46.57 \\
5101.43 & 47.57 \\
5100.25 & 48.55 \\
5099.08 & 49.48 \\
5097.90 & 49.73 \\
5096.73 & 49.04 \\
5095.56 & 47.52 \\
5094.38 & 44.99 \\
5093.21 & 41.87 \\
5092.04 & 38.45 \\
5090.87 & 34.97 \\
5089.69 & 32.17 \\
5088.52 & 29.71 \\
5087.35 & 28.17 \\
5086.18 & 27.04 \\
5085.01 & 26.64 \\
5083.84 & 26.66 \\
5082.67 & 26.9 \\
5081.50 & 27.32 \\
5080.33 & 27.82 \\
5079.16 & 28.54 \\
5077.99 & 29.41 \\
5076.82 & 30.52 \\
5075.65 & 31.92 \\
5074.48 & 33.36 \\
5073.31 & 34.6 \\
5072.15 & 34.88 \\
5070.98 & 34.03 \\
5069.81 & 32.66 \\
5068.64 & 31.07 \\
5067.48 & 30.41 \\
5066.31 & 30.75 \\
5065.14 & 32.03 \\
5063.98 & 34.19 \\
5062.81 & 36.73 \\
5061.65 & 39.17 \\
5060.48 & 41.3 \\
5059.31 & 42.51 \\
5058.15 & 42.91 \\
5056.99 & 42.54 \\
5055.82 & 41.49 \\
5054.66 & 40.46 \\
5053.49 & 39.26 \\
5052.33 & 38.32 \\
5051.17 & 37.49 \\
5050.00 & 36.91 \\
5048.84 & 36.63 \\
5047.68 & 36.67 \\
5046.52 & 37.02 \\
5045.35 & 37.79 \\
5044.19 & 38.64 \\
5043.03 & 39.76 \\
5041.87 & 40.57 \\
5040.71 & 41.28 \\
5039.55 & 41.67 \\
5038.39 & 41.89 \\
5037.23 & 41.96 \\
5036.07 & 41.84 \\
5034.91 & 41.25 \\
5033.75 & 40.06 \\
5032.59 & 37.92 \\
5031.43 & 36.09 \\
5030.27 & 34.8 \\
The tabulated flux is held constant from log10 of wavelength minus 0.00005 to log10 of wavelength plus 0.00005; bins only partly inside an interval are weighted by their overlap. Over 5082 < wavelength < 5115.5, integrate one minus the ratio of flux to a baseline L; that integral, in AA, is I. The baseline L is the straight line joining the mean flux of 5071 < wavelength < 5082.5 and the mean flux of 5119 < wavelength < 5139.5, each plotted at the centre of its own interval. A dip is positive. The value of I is -4.7 AA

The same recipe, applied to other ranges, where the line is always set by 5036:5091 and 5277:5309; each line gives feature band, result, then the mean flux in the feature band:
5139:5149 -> -0.93 AA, 45.2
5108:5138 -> -2.96 AA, 43.6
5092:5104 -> -2.82 AA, 46.7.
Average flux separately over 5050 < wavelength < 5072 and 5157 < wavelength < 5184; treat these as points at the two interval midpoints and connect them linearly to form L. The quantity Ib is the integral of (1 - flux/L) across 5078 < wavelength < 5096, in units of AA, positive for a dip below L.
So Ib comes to 3.0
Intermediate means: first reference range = 37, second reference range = 44.8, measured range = 32.4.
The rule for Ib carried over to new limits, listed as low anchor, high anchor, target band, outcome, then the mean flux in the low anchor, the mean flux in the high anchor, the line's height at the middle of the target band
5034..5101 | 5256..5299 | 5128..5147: -1.0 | 36.9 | 51.1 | 41.6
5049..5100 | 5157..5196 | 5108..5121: -1.7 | 35.8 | 46.6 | 40.1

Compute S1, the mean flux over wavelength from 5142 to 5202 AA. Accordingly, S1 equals 47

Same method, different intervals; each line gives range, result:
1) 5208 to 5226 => 50.5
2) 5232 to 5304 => 50.9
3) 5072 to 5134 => 39.9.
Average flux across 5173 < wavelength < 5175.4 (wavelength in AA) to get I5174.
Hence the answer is 43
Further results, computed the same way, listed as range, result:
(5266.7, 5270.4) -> 46.4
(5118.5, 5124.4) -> 42.4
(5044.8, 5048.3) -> 37.1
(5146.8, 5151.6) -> 48.3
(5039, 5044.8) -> 40.4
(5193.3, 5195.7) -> 51.8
